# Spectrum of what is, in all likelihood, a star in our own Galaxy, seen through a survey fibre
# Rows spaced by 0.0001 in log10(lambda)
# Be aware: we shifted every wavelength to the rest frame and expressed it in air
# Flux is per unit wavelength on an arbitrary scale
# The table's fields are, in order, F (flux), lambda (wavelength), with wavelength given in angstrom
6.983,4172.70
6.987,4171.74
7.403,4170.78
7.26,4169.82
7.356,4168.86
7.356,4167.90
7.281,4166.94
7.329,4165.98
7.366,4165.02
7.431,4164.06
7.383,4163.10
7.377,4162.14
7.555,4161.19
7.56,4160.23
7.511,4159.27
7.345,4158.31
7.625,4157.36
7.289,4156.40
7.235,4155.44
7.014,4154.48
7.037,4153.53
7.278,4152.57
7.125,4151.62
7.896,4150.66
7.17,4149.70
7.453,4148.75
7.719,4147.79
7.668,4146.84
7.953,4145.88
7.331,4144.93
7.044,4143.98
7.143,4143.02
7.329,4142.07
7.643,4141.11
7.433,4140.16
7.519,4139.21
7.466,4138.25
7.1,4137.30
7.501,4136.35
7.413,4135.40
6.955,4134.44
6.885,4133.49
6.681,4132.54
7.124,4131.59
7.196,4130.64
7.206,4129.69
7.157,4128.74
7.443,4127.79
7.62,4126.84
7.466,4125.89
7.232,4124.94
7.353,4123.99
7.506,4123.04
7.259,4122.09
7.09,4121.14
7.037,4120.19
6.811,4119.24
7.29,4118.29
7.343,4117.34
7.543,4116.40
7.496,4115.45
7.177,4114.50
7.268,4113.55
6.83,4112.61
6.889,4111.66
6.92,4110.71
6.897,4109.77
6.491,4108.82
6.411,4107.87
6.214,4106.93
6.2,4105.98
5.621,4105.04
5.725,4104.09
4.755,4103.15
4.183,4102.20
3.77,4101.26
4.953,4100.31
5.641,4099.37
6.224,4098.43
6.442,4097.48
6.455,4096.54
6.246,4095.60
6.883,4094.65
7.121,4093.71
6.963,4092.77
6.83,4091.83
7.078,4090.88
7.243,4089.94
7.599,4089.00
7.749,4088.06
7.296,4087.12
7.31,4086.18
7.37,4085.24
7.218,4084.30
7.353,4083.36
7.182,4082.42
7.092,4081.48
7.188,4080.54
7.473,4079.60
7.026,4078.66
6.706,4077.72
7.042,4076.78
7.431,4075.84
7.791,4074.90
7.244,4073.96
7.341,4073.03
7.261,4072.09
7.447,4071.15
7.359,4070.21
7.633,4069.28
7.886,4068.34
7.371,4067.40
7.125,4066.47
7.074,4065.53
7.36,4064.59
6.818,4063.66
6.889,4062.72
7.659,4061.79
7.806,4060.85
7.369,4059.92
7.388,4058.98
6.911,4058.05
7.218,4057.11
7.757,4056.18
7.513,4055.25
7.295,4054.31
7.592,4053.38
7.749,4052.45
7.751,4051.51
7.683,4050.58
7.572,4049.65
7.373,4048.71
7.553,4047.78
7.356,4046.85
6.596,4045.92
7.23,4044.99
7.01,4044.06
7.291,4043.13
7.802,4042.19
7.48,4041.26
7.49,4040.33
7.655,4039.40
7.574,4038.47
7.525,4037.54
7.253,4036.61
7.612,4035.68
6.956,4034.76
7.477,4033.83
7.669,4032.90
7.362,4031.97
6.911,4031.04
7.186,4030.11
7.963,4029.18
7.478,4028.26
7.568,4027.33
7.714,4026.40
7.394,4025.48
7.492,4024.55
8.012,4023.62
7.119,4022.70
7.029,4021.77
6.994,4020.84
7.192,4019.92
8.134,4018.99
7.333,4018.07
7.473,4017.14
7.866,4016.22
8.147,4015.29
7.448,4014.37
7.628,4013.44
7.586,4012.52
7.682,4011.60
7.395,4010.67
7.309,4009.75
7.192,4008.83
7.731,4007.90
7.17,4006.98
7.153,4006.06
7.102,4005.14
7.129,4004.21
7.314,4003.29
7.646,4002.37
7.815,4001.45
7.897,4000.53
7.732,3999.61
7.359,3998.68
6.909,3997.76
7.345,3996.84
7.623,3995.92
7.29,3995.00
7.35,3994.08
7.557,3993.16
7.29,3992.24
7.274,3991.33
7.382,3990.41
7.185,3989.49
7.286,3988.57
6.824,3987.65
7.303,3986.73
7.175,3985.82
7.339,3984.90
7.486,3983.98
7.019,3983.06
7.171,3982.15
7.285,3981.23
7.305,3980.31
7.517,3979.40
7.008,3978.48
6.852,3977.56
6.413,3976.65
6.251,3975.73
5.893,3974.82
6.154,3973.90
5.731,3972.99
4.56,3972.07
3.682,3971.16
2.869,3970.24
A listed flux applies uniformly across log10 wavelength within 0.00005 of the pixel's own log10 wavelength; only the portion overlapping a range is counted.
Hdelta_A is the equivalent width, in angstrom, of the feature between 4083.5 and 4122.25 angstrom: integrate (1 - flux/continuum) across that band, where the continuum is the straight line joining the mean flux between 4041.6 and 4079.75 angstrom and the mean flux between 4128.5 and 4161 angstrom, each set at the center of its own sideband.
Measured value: 3.8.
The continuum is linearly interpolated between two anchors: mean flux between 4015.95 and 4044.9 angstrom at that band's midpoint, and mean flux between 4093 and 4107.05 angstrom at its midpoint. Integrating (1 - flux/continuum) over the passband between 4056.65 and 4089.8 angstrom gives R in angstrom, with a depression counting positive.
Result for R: -4.7 angstrom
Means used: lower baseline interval 7.45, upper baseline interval 5.77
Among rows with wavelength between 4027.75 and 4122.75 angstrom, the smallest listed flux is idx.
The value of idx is 3.77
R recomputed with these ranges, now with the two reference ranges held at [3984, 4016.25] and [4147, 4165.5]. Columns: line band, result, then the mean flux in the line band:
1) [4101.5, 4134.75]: 2.61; 6.82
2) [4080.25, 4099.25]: 0.99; 7.02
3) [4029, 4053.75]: -0.07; 7.42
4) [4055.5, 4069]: 0.12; 7.34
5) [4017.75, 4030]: -0.14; 7.49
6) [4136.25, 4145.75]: 0.04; 7.37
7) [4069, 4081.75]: 0.20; 7.29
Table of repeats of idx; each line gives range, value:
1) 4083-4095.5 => 6.83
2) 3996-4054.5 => 6.596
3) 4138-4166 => 7.014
